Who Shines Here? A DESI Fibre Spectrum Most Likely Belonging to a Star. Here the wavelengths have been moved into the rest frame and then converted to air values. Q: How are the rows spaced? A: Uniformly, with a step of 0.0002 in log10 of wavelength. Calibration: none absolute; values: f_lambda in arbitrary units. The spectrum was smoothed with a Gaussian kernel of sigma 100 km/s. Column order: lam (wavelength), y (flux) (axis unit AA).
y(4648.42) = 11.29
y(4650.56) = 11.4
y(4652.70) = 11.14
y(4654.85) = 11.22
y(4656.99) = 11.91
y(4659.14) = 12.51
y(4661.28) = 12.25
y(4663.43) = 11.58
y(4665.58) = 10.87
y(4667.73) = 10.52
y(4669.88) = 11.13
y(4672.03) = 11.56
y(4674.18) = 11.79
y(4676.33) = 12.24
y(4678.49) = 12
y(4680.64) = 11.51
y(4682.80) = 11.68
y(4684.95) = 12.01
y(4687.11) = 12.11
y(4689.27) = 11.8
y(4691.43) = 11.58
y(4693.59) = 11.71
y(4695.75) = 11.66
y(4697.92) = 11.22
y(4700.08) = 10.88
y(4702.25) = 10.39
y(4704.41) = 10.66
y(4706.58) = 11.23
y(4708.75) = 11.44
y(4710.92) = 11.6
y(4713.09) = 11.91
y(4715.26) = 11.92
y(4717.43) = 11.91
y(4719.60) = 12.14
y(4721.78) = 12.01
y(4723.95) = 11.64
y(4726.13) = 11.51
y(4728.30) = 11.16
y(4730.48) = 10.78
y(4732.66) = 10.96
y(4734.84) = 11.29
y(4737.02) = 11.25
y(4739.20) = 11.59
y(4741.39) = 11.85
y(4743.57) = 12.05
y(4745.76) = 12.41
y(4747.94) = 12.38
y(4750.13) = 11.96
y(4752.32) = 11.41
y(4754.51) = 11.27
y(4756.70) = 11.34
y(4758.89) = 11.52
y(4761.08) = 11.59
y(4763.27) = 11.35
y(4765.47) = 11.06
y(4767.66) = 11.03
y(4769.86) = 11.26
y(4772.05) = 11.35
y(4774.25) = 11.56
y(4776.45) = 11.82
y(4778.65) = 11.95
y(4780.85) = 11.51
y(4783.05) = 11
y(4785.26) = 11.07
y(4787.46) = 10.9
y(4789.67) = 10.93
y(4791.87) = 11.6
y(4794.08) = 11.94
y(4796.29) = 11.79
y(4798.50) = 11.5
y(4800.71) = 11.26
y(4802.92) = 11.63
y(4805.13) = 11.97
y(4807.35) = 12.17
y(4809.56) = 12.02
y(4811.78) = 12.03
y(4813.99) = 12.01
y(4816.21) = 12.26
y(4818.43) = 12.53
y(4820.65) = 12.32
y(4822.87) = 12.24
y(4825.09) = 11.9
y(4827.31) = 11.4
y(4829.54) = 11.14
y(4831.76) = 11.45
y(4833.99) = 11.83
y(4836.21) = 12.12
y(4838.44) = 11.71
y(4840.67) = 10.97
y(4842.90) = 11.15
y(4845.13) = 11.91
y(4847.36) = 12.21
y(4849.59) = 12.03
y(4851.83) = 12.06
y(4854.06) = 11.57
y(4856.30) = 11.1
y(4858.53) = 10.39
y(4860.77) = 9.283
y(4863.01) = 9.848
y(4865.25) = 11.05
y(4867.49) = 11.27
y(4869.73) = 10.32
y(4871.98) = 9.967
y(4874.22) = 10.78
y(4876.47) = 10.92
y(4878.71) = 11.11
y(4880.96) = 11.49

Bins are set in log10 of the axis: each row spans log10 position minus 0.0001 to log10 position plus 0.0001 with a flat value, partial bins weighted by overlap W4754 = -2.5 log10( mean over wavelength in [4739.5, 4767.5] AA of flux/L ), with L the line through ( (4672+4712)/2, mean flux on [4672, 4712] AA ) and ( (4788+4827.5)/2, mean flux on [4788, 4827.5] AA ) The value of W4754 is 0.004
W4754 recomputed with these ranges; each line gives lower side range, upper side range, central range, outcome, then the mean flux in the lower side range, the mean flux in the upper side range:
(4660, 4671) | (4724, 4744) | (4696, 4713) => 0.020 mag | 11.3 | 11.4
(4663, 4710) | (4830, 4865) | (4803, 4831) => -0.061 mag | 11.4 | 11.3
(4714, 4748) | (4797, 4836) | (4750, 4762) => 0.023 mag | 11.7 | 11.9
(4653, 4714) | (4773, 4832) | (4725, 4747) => 0.011 mag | 11.5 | 11.7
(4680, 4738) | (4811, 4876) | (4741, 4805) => -0.008 mag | 11.5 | 11.4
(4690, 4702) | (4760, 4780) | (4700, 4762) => -0.013 mag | 11.3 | 11.4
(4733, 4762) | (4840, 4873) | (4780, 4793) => 0.026 mag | 11.7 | 11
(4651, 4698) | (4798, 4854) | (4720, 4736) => 0.032 mag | 11.6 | 11.8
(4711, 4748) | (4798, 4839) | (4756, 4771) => 0.041 mag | 11.7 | 11.9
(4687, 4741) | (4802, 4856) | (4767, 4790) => 0.033 mag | 11.4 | 11.8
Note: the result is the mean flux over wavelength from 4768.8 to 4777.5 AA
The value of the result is 11.5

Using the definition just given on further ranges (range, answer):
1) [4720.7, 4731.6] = 11.4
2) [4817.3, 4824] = 12.4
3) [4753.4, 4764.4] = 11.4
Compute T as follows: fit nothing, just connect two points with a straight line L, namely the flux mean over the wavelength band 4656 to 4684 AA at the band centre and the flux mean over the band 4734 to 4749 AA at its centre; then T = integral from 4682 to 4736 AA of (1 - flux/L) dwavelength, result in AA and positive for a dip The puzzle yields 1.2 AA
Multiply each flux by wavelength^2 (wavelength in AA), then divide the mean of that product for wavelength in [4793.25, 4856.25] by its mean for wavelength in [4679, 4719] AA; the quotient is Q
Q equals 1.08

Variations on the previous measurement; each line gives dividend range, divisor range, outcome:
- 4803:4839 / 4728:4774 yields 1.07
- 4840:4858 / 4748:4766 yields 1.05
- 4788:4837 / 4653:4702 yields 1.08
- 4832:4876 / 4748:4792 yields 1.01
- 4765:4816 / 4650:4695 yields 1.04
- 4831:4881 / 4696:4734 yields 1.04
